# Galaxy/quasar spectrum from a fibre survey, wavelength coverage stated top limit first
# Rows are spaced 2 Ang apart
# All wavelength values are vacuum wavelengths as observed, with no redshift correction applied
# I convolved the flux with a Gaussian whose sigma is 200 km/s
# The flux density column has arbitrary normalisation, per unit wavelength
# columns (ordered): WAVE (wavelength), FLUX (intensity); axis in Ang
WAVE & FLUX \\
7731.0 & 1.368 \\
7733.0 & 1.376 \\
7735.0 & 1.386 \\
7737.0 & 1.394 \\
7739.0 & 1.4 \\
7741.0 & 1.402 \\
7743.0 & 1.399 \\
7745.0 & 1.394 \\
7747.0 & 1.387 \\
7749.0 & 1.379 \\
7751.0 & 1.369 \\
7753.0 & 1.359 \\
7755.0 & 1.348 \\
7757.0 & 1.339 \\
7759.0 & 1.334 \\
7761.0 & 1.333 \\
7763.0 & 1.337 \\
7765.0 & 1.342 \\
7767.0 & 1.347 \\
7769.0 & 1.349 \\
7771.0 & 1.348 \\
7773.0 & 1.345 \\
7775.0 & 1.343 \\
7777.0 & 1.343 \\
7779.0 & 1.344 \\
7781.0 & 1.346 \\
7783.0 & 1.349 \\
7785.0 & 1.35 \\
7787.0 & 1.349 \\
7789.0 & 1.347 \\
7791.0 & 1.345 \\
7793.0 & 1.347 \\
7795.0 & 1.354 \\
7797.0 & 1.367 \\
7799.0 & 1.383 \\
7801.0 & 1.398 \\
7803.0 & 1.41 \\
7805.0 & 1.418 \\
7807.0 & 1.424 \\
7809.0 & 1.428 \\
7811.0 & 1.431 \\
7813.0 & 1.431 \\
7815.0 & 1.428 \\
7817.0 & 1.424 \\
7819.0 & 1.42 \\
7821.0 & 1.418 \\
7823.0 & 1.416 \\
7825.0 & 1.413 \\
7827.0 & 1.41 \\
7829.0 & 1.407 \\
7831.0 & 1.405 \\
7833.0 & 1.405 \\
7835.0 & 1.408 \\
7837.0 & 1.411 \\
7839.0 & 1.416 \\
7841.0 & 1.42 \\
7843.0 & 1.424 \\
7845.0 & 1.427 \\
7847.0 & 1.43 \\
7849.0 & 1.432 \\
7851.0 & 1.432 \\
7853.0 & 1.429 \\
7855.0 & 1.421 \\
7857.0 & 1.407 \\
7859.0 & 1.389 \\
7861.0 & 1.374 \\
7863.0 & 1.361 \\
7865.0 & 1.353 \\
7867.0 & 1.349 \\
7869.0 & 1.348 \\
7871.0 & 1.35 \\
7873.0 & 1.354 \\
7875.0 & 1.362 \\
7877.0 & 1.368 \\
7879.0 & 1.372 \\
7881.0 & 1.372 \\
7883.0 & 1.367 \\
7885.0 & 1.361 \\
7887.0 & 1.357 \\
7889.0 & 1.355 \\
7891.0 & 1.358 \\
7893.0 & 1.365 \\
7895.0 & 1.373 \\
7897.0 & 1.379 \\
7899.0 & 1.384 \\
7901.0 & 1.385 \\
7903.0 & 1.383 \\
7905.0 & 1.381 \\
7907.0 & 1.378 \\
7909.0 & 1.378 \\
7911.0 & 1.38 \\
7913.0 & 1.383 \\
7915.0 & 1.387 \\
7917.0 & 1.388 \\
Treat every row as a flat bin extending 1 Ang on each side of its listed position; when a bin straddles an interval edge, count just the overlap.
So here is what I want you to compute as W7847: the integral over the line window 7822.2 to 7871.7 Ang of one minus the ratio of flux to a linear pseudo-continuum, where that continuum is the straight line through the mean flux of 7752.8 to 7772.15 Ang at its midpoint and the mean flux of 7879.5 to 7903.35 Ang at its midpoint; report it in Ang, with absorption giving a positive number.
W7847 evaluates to -1.50 Ang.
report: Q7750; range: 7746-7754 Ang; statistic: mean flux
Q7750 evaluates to 1.37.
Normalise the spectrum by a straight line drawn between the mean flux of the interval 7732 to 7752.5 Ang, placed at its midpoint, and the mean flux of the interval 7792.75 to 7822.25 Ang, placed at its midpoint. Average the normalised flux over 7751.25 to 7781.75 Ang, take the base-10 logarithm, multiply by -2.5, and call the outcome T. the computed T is 0.040 mag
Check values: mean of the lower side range 1.39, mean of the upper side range 1.41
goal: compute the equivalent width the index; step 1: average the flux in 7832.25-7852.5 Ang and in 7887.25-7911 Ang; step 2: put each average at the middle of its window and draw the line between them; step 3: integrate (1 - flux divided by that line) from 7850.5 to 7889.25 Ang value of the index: 0.7 Ang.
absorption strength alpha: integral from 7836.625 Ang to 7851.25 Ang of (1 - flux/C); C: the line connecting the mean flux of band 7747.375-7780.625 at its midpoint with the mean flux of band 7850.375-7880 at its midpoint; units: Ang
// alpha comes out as -0.57 Ang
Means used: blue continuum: 1.35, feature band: 1.42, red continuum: 1.38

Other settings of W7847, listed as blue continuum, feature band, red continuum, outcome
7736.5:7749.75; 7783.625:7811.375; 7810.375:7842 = 0.5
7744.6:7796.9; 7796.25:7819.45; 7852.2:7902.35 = -1.0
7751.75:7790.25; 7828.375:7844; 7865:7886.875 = -0.7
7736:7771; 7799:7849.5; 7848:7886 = -1.6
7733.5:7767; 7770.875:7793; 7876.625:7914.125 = 0.4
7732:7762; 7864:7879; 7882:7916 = 0.2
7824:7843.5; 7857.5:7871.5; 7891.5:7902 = 0.3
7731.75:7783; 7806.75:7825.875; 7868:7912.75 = -0.8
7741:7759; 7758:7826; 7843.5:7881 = 0.1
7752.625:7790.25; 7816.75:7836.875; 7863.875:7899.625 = -0.9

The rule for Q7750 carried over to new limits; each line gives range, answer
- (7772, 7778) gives 1.34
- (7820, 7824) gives 1.42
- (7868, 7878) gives 1.36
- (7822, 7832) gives 1.41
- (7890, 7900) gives 1.37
